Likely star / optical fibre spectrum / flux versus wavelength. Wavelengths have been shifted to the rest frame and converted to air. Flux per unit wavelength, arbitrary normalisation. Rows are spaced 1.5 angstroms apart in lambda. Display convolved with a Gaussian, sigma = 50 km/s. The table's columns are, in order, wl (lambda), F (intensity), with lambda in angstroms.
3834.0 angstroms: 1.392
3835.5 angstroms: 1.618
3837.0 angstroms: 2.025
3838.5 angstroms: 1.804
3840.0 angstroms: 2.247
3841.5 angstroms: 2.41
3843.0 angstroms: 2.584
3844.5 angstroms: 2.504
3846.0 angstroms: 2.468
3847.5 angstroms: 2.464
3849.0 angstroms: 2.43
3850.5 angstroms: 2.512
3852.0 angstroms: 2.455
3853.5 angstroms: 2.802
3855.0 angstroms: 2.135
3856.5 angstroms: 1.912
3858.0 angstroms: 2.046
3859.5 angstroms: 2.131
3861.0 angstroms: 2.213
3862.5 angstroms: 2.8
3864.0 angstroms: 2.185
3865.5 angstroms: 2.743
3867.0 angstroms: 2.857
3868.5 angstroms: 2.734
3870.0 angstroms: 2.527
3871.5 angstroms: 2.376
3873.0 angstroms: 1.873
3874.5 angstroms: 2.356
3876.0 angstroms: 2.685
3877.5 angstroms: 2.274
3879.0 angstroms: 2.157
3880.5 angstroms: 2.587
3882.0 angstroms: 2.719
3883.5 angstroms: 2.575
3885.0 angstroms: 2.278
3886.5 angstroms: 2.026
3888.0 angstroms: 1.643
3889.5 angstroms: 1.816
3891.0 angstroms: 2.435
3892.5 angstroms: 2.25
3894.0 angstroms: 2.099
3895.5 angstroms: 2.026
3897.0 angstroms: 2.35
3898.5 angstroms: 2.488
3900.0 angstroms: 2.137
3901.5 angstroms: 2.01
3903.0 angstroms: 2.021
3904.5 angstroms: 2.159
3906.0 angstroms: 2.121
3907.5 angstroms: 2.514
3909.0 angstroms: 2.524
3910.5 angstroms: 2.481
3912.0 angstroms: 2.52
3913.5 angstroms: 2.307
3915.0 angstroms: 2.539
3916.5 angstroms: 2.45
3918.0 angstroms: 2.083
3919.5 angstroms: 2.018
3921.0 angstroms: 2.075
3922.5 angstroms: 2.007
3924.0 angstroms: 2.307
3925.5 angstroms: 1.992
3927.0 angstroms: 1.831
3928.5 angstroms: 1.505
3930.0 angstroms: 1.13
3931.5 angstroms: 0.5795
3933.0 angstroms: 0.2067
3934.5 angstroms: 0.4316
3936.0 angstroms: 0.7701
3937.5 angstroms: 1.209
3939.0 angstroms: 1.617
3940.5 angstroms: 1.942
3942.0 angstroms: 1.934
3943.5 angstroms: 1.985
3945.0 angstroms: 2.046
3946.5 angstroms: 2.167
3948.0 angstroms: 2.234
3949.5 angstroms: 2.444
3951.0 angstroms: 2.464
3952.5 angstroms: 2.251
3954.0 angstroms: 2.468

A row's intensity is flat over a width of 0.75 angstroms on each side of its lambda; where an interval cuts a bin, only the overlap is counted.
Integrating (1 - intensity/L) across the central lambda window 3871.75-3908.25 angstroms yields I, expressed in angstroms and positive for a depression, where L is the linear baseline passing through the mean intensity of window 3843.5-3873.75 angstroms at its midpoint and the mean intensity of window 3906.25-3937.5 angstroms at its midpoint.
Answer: -2.2 angstroms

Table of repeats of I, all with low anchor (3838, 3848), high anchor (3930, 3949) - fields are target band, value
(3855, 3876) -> -2.2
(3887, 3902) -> -2.1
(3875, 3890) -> -2.3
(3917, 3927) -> -3.0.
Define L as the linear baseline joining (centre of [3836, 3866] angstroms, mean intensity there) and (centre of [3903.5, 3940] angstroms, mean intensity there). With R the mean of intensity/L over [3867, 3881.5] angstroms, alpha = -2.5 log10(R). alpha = -0.12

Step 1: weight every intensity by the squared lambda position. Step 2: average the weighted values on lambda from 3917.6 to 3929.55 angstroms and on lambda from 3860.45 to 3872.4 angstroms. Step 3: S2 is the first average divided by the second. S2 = 0.79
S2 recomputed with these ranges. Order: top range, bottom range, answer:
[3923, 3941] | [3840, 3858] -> 0.56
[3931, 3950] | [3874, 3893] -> 0.68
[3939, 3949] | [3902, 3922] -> 0.90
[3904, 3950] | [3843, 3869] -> 0.80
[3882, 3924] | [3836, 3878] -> 0.96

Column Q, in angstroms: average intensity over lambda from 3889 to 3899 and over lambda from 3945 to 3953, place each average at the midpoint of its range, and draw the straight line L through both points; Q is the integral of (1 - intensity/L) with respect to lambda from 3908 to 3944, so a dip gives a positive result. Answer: 7.7 angstroms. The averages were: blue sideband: 2.21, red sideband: 2.29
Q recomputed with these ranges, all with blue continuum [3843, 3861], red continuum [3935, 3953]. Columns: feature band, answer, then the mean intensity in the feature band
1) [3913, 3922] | -0.9 angstroms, 2.24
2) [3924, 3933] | 2.7 angstroms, 1.38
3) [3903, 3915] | -1.7 angstroms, 2.36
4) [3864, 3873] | -1.1 angstroms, 2.54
